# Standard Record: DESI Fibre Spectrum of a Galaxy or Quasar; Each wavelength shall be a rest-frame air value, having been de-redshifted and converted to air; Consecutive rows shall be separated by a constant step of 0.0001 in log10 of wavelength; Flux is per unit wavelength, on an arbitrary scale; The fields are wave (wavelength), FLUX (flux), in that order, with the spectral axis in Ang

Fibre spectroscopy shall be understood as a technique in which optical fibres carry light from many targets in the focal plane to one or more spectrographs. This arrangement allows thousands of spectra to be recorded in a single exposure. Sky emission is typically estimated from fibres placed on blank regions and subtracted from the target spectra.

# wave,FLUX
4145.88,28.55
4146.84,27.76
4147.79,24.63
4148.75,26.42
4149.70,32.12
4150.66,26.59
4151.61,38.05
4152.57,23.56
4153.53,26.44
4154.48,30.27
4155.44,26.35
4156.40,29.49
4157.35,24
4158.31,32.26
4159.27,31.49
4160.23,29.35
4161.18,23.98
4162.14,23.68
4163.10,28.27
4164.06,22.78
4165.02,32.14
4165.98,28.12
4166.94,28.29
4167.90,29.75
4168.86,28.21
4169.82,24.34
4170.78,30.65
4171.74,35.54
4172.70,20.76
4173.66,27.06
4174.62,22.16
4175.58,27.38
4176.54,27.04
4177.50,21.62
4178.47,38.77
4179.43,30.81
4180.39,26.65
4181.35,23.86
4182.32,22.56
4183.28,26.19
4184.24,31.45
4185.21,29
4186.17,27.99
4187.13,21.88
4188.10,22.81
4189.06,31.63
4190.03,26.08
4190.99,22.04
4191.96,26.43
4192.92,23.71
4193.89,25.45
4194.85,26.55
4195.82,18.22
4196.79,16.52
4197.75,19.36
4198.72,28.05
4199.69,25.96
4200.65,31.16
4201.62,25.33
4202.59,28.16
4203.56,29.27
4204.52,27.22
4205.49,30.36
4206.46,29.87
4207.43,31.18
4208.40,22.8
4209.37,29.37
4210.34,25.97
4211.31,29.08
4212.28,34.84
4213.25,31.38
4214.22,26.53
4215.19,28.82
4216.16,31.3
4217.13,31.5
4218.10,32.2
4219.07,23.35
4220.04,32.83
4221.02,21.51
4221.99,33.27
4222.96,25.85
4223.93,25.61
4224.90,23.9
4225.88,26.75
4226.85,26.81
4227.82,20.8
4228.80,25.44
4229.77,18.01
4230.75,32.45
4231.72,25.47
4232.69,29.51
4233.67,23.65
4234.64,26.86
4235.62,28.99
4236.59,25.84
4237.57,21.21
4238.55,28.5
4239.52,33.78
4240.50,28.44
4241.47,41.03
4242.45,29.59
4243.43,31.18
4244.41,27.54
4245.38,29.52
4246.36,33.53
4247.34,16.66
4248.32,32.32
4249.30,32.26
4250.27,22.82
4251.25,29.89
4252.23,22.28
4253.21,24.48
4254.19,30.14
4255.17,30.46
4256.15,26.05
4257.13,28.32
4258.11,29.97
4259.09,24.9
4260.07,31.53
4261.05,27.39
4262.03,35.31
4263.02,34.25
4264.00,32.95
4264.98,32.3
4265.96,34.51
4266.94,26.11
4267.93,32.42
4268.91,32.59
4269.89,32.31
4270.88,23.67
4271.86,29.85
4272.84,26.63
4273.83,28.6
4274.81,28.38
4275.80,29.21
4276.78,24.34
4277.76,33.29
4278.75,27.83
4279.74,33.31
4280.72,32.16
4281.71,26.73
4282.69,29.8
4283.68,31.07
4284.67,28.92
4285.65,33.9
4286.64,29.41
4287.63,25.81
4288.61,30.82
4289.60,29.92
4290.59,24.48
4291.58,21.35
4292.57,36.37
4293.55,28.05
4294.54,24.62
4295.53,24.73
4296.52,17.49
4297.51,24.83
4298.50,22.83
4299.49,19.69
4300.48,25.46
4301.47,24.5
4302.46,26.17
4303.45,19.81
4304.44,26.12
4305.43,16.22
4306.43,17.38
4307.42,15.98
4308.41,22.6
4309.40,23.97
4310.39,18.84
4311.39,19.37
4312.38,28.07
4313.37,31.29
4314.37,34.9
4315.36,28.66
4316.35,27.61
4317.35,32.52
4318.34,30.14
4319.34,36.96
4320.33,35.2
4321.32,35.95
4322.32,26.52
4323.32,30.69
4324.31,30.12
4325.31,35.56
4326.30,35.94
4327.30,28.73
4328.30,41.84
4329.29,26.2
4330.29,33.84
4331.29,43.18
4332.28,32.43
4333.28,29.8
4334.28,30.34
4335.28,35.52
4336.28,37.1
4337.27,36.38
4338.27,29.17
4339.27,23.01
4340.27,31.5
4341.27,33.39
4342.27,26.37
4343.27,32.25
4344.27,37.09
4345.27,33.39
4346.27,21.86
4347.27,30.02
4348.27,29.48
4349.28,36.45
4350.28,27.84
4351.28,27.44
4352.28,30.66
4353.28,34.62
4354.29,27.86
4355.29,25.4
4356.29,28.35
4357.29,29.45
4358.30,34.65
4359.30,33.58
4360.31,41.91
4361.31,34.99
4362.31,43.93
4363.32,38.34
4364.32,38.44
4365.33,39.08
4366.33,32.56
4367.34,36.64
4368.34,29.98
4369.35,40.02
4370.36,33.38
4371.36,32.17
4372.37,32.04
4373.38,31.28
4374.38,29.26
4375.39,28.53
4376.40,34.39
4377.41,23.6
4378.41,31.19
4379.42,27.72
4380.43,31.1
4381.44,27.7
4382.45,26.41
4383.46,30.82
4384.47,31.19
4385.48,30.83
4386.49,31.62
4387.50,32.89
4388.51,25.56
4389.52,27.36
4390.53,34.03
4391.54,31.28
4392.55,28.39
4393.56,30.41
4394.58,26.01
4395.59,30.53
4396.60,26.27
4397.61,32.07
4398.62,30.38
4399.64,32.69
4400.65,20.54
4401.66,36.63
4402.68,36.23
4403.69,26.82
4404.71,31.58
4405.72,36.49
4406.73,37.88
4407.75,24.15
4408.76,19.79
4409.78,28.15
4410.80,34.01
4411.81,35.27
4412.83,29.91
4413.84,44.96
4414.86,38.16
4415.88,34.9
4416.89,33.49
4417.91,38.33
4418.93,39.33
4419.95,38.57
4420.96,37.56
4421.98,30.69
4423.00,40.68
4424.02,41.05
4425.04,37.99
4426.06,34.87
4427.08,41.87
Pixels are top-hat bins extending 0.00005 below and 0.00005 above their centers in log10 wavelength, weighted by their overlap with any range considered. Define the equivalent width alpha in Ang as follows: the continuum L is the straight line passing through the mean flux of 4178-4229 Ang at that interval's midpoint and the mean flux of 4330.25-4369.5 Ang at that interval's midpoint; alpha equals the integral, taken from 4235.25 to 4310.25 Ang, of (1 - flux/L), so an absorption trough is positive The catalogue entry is 5.2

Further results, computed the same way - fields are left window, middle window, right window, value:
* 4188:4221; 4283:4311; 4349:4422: 4.7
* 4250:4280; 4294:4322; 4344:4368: 5.1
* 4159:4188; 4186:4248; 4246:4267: 2.4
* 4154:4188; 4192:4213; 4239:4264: 1.2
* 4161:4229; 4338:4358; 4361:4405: 0.5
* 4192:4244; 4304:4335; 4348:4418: 0.9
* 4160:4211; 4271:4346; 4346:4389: 3.4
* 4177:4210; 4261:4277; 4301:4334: -1.4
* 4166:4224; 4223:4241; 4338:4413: 1.2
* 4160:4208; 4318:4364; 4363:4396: -3.2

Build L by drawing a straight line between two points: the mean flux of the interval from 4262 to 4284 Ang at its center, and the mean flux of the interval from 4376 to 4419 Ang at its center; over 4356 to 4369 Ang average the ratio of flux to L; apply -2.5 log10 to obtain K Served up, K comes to -0.158 mag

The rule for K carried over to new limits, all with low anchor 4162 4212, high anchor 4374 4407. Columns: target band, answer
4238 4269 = -0.07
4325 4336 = -0.16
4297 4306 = 0.25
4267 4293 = -0.04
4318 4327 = -0.14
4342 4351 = -0.04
